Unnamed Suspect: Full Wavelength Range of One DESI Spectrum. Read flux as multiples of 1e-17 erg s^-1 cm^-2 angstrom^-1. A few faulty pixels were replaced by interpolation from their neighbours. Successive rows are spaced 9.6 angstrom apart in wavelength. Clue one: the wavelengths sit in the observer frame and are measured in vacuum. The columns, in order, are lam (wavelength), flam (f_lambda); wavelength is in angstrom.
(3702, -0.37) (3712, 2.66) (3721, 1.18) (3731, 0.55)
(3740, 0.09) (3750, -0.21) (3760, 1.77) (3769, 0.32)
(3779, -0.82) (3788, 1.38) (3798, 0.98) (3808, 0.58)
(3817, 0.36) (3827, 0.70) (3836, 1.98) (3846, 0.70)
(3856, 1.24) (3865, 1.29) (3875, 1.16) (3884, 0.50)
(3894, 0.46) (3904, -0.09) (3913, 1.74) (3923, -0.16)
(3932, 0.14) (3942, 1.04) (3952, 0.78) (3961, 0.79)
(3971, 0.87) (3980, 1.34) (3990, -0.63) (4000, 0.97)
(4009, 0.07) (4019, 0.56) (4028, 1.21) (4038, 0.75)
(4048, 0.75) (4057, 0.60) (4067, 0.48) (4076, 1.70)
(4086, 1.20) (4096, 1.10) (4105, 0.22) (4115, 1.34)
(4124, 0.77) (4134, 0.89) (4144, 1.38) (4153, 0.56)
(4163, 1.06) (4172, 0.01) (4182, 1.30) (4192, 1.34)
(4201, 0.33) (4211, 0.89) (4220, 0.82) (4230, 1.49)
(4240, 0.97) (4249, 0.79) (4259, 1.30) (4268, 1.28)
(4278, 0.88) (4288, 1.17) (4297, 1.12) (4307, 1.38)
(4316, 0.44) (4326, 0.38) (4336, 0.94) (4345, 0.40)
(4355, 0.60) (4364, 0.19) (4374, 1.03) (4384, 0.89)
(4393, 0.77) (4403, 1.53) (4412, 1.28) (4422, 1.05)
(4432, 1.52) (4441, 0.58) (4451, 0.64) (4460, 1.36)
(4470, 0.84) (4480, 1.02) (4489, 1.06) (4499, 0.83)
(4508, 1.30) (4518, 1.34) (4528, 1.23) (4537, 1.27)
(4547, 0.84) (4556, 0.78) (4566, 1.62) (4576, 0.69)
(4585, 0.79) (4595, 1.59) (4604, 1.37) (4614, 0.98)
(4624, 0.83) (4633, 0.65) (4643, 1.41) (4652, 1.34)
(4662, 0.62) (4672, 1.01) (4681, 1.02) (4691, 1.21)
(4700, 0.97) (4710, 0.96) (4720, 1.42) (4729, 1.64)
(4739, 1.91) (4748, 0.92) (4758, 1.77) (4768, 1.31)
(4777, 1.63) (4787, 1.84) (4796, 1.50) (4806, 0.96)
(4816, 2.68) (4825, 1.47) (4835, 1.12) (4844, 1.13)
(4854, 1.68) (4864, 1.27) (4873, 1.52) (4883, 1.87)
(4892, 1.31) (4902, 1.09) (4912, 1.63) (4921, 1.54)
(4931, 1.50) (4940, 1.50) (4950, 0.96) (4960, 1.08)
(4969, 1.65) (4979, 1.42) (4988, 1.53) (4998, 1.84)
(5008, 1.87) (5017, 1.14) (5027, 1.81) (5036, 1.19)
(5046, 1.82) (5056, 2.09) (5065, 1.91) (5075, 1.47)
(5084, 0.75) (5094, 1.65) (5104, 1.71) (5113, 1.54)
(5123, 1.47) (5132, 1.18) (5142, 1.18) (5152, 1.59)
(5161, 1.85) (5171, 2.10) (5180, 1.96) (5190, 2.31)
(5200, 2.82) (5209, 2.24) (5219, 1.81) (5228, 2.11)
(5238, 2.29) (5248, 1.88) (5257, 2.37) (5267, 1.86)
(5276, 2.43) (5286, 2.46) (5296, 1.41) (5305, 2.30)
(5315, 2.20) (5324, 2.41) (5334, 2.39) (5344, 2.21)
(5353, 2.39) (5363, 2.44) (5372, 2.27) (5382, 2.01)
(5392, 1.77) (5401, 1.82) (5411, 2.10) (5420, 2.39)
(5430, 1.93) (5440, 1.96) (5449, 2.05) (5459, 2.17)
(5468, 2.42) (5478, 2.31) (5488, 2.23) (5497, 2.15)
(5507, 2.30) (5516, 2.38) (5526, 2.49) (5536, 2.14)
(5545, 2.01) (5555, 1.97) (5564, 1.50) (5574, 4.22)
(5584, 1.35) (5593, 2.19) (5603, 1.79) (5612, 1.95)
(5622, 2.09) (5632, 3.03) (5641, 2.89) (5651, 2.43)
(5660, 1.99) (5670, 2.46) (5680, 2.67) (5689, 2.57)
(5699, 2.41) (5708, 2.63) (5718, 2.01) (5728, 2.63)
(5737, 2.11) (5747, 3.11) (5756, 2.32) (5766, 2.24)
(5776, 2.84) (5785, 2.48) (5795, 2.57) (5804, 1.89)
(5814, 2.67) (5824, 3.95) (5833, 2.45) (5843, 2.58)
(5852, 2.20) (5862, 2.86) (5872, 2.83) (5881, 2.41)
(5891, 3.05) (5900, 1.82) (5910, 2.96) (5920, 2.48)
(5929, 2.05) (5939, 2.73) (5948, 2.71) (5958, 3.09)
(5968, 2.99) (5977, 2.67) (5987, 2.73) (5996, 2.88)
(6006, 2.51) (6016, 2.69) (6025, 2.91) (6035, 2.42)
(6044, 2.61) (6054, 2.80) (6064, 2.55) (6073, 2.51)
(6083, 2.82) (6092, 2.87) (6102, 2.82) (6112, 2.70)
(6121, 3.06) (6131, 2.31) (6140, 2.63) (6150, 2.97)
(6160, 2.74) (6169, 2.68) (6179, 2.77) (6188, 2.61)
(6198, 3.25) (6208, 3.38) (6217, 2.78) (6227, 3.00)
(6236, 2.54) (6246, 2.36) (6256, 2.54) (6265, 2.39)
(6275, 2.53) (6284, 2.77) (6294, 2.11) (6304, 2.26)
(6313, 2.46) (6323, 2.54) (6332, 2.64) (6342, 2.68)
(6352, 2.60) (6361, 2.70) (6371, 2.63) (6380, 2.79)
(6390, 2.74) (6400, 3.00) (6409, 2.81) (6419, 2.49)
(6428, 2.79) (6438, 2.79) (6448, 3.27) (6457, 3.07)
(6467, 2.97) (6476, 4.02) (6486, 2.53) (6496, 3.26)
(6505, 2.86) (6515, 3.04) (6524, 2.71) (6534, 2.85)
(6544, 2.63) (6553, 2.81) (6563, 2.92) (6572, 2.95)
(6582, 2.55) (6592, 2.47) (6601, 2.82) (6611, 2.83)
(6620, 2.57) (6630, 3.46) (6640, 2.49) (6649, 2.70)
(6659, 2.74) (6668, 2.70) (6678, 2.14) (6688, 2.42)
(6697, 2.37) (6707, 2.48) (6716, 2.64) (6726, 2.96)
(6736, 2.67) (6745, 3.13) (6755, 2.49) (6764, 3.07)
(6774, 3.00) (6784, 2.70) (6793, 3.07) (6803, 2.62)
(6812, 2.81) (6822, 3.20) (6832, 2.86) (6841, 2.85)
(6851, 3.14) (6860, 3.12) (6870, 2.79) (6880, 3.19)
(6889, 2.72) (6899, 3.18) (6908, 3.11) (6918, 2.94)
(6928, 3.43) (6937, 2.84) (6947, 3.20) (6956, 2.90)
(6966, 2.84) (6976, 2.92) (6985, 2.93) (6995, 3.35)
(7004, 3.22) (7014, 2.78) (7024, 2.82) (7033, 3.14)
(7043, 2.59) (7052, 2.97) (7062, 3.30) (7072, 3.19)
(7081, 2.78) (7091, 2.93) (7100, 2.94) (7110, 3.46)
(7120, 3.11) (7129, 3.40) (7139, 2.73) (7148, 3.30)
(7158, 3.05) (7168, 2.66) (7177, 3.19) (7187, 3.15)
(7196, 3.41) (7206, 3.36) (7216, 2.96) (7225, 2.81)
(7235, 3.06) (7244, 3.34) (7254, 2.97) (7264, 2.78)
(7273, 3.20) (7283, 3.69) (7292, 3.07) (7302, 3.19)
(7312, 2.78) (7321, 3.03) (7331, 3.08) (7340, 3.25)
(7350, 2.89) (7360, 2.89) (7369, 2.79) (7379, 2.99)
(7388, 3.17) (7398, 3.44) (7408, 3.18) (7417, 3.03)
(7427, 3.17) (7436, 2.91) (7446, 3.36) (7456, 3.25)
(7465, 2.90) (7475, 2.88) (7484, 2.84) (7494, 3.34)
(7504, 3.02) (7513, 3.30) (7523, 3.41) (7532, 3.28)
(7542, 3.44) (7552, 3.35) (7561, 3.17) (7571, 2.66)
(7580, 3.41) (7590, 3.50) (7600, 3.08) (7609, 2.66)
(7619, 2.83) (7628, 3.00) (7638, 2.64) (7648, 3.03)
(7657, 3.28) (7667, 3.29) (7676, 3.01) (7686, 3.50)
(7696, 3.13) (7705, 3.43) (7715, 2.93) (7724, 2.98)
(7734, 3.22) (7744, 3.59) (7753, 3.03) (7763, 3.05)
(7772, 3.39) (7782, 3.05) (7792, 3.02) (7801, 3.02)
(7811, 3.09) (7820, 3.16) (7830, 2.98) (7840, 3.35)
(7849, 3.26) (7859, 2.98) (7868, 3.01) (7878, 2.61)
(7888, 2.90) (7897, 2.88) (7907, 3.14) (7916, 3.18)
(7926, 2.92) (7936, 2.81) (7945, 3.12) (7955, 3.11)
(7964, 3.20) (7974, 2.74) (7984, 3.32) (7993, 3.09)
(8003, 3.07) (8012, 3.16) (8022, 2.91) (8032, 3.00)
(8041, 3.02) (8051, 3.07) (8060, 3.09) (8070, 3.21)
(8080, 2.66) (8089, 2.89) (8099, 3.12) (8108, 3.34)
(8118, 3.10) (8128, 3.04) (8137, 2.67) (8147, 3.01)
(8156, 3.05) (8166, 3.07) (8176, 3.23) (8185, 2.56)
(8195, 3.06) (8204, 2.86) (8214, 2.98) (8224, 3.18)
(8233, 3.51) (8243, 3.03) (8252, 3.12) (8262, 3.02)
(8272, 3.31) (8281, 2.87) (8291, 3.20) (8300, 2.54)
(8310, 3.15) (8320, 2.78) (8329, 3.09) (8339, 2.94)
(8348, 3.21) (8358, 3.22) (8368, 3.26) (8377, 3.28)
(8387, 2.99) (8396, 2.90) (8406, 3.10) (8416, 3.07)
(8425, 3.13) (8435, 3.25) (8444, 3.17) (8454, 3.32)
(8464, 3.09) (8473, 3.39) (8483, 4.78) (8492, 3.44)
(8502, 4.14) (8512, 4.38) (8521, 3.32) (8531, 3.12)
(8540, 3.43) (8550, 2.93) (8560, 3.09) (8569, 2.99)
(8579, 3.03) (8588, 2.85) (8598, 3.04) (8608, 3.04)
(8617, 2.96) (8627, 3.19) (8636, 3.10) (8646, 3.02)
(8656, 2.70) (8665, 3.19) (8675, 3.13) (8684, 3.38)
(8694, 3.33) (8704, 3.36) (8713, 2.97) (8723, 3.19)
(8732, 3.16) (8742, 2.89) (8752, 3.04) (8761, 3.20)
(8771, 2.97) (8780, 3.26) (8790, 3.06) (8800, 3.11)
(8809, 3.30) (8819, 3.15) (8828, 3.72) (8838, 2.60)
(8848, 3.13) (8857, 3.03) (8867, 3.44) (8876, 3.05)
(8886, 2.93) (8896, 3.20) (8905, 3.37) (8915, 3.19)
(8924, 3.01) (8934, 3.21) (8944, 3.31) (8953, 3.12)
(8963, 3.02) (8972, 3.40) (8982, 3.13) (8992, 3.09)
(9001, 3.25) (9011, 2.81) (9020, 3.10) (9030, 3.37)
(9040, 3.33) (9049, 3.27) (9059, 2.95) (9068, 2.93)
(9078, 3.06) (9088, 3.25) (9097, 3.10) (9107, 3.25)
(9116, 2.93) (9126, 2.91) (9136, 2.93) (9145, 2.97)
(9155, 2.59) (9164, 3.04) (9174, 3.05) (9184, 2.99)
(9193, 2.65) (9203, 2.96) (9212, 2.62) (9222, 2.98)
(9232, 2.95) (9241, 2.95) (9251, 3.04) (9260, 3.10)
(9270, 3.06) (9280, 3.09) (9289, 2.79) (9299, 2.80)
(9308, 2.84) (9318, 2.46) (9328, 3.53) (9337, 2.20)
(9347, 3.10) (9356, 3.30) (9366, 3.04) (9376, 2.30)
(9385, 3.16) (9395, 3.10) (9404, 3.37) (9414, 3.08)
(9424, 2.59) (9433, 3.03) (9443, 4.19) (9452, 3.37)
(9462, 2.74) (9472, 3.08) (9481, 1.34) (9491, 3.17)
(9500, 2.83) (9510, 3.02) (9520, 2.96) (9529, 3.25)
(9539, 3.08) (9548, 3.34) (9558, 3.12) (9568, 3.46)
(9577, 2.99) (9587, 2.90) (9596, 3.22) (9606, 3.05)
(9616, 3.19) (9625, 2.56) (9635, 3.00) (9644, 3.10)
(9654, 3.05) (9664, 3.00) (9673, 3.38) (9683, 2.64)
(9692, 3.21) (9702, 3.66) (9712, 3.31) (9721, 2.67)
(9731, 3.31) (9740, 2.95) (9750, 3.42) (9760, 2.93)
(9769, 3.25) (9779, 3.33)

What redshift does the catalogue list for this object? 0.29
